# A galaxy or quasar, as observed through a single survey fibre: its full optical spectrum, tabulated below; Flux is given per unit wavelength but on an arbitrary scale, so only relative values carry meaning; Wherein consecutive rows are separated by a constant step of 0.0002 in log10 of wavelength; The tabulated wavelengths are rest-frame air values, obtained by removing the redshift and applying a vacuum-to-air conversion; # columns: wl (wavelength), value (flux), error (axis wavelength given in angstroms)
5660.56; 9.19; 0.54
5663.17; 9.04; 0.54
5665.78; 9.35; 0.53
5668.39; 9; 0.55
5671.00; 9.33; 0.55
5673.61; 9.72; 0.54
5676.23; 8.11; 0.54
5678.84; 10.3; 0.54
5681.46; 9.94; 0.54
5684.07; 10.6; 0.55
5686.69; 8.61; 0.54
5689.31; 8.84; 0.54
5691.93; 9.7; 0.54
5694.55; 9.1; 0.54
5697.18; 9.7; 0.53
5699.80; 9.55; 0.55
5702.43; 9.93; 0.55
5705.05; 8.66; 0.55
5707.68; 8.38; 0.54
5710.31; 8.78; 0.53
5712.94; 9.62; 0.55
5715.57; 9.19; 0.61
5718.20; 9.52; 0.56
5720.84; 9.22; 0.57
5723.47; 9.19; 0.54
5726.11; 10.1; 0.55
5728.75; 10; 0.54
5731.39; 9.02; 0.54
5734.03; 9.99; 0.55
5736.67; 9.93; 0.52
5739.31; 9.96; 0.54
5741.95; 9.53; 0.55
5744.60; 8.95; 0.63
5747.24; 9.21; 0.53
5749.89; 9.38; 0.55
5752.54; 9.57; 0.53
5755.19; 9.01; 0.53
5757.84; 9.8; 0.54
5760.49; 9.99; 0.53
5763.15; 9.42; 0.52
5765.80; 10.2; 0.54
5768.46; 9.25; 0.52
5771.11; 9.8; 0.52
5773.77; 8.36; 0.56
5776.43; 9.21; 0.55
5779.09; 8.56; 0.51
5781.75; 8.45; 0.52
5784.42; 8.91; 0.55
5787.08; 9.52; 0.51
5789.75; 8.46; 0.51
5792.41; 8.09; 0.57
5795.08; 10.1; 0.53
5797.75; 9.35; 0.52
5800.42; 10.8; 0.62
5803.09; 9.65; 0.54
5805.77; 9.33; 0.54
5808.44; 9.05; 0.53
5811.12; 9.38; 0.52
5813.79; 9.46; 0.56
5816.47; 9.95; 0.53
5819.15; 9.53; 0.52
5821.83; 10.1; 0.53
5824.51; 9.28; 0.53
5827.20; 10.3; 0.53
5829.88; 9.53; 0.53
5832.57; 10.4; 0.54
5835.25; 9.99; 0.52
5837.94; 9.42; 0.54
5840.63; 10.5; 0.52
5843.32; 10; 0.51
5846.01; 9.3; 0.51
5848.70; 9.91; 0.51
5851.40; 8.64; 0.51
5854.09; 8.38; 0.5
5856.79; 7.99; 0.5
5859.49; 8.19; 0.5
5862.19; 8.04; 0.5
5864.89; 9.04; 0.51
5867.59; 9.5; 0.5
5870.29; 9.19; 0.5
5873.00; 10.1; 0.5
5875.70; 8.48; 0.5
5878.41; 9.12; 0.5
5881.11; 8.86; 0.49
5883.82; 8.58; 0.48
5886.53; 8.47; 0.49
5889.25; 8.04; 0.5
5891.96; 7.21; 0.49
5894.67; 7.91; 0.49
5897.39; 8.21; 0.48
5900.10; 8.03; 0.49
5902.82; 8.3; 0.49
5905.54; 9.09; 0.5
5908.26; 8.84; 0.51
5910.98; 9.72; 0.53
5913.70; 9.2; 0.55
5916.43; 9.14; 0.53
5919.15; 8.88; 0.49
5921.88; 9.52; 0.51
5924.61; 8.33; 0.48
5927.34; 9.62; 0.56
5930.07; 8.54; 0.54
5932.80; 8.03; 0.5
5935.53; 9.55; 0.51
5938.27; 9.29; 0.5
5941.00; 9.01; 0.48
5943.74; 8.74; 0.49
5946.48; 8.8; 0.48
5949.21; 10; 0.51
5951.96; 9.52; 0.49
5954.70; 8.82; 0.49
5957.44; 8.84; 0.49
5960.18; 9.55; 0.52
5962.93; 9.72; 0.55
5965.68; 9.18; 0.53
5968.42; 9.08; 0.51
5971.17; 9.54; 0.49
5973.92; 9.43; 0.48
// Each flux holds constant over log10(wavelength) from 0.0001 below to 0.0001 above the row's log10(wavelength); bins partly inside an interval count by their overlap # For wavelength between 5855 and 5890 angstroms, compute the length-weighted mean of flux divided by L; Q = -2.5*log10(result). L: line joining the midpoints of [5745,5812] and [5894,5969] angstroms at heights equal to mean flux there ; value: 0.04 mag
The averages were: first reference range 9.31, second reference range 8.99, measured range 8.74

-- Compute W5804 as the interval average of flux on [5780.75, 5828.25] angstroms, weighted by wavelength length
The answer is 9.43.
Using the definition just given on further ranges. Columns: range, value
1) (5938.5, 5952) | 9.19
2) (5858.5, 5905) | 8.56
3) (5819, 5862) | 9.42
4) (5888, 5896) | 7.72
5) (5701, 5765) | 9.44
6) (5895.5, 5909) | 8.45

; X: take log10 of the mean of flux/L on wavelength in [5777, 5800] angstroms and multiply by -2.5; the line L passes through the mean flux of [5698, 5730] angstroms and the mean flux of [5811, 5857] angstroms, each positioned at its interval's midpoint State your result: 0.06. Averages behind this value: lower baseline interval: 9.35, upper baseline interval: 9.6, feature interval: 9.01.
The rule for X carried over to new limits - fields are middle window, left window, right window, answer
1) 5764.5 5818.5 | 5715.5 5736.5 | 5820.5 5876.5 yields 0.02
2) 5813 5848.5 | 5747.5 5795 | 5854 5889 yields -0.10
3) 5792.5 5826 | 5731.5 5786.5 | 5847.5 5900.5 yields -0.07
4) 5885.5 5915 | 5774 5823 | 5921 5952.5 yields 0.08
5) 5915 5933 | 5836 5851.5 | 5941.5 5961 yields 0.05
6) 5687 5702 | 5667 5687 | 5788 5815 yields 0.01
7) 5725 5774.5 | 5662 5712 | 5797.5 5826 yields -0.01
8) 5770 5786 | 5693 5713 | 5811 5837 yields 0.08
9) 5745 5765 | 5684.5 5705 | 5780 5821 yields -0.02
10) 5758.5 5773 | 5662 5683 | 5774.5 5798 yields -0.08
